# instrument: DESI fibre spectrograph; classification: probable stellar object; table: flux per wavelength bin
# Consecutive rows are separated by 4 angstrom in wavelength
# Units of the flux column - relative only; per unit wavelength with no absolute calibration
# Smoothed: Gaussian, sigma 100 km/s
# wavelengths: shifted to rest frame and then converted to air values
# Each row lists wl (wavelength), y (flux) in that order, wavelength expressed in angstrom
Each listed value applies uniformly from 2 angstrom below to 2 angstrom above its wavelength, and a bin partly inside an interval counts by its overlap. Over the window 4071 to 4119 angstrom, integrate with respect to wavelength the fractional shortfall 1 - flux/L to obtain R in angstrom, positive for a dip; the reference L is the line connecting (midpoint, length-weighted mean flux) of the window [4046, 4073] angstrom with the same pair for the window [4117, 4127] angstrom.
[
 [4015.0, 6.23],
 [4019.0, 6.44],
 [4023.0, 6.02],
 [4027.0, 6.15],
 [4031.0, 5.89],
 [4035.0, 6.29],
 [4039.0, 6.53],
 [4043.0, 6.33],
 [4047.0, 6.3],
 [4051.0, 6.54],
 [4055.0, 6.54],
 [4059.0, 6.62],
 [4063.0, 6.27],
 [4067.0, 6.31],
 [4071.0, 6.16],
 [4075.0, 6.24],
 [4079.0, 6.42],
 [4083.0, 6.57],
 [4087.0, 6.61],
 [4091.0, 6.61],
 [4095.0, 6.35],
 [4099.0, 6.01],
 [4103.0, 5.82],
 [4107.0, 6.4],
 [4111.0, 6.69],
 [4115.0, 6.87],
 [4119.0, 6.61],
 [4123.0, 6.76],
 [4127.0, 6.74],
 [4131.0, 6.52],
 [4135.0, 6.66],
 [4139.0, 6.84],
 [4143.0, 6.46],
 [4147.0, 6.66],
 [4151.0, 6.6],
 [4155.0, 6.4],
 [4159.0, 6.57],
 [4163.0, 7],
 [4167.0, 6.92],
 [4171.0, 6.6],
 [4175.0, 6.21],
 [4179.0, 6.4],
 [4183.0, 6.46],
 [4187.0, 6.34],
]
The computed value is 1.1 angstrom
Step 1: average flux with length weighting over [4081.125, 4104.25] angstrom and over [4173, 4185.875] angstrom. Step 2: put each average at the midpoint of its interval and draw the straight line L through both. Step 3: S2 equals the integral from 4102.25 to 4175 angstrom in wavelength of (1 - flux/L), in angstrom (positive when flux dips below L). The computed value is -3.10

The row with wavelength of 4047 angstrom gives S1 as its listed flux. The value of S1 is 6.3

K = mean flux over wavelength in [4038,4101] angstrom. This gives 6.4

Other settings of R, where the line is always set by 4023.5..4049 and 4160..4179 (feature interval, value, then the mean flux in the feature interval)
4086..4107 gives 0.5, 6.28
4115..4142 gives -0.7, 6.69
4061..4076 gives 0.2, 6.25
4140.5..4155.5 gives 0.1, 6.55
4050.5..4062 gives -0.5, 6.54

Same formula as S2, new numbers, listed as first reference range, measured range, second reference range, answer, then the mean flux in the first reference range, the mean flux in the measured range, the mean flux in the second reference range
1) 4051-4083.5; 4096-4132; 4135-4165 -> 0.3 angstrom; 6.39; 6.49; 6.65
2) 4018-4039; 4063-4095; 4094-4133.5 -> -0.2 angstrom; 6.18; 6.4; 6.48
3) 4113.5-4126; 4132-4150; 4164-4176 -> 0.1 angstrom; 6.74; 6.64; 6.64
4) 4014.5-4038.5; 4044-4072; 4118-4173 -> -0.4 angstrom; 6.19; 6.4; 6.67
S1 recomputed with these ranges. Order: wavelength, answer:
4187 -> 6.34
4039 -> 6.53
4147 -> 6.66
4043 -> 6.33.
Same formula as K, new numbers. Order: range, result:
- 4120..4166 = 6.66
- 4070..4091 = 6.43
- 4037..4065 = 6.45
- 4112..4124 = 6.74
